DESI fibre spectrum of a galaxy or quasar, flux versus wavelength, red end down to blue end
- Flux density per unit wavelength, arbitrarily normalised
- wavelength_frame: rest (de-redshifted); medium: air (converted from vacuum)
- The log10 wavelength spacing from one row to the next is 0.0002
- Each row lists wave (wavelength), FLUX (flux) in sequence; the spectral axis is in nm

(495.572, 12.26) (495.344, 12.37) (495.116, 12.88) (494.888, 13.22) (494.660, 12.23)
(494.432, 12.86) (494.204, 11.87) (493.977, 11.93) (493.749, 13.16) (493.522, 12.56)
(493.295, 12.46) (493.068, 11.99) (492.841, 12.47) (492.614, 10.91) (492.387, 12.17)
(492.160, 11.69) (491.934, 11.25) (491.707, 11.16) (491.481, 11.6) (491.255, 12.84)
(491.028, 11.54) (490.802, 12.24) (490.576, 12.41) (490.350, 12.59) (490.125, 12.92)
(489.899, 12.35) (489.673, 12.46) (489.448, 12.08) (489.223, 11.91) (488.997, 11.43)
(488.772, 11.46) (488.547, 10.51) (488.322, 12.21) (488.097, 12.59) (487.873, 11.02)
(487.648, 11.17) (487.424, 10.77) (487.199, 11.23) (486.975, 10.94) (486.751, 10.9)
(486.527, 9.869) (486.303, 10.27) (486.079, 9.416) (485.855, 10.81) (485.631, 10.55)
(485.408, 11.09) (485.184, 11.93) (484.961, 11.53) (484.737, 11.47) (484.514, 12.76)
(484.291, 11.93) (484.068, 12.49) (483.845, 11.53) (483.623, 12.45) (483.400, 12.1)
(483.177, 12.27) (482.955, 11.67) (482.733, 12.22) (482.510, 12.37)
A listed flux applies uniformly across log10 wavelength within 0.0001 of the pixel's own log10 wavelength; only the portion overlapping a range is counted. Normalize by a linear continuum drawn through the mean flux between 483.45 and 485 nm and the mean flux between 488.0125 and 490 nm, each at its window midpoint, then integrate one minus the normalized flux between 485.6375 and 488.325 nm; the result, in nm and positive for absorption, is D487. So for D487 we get 0.24 nm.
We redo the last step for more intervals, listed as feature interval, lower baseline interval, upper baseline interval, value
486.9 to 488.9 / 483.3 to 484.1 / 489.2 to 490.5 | 0.162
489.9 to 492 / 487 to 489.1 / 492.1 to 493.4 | -0.067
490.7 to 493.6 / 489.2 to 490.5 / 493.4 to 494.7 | 0.124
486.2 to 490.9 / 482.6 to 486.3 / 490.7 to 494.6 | 0.093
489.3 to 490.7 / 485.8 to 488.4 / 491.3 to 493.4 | -0.130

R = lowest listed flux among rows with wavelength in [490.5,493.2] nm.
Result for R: 10.91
